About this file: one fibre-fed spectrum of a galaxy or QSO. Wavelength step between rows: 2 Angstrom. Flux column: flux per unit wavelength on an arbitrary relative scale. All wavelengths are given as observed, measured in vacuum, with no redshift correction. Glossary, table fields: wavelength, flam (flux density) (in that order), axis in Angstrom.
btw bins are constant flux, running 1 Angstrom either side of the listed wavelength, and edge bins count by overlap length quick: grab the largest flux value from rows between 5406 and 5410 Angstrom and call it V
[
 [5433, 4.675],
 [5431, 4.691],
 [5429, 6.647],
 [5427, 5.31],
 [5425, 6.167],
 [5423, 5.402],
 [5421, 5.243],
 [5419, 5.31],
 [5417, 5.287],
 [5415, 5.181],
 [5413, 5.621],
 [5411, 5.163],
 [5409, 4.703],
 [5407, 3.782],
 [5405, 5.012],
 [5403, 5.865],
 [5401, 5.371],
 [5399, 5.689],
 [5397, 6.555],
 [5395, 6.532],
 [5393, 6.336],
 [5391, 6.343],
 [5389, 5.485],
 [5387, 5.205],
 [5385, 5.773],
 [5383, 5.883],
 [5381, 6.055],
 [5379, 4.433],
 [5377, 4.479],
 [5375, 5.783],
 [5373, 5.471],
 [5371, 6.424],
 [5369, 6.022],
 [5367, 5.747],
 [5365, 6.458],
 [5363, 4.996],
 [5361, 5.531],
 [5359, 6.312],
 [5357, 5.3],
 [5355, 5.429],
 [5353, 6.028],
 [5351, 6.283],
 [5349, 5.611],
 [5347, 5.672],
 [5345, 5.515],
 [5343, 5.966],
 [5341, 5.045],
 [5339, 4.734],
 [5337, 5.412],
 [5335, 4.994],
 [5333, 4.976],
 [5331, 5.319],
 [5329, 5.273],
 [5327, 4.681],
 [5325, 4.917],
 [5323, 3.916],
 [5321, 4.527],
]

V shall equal 4.703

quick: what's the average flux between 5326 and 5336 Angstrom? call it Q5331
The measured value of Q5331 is 5.05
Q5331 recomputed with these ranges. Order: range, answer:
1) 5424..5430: 6.04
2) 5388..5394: 6.05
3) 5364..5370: 6.08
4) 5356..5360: 5.81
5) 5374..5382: 5.19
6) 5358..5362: 5.92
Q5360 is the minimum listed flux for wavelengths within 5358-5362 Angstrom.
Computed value 5.531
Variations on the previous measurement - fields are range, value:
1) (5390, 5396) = 6.336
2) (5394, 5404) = 5.371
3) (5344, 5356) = 5.429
